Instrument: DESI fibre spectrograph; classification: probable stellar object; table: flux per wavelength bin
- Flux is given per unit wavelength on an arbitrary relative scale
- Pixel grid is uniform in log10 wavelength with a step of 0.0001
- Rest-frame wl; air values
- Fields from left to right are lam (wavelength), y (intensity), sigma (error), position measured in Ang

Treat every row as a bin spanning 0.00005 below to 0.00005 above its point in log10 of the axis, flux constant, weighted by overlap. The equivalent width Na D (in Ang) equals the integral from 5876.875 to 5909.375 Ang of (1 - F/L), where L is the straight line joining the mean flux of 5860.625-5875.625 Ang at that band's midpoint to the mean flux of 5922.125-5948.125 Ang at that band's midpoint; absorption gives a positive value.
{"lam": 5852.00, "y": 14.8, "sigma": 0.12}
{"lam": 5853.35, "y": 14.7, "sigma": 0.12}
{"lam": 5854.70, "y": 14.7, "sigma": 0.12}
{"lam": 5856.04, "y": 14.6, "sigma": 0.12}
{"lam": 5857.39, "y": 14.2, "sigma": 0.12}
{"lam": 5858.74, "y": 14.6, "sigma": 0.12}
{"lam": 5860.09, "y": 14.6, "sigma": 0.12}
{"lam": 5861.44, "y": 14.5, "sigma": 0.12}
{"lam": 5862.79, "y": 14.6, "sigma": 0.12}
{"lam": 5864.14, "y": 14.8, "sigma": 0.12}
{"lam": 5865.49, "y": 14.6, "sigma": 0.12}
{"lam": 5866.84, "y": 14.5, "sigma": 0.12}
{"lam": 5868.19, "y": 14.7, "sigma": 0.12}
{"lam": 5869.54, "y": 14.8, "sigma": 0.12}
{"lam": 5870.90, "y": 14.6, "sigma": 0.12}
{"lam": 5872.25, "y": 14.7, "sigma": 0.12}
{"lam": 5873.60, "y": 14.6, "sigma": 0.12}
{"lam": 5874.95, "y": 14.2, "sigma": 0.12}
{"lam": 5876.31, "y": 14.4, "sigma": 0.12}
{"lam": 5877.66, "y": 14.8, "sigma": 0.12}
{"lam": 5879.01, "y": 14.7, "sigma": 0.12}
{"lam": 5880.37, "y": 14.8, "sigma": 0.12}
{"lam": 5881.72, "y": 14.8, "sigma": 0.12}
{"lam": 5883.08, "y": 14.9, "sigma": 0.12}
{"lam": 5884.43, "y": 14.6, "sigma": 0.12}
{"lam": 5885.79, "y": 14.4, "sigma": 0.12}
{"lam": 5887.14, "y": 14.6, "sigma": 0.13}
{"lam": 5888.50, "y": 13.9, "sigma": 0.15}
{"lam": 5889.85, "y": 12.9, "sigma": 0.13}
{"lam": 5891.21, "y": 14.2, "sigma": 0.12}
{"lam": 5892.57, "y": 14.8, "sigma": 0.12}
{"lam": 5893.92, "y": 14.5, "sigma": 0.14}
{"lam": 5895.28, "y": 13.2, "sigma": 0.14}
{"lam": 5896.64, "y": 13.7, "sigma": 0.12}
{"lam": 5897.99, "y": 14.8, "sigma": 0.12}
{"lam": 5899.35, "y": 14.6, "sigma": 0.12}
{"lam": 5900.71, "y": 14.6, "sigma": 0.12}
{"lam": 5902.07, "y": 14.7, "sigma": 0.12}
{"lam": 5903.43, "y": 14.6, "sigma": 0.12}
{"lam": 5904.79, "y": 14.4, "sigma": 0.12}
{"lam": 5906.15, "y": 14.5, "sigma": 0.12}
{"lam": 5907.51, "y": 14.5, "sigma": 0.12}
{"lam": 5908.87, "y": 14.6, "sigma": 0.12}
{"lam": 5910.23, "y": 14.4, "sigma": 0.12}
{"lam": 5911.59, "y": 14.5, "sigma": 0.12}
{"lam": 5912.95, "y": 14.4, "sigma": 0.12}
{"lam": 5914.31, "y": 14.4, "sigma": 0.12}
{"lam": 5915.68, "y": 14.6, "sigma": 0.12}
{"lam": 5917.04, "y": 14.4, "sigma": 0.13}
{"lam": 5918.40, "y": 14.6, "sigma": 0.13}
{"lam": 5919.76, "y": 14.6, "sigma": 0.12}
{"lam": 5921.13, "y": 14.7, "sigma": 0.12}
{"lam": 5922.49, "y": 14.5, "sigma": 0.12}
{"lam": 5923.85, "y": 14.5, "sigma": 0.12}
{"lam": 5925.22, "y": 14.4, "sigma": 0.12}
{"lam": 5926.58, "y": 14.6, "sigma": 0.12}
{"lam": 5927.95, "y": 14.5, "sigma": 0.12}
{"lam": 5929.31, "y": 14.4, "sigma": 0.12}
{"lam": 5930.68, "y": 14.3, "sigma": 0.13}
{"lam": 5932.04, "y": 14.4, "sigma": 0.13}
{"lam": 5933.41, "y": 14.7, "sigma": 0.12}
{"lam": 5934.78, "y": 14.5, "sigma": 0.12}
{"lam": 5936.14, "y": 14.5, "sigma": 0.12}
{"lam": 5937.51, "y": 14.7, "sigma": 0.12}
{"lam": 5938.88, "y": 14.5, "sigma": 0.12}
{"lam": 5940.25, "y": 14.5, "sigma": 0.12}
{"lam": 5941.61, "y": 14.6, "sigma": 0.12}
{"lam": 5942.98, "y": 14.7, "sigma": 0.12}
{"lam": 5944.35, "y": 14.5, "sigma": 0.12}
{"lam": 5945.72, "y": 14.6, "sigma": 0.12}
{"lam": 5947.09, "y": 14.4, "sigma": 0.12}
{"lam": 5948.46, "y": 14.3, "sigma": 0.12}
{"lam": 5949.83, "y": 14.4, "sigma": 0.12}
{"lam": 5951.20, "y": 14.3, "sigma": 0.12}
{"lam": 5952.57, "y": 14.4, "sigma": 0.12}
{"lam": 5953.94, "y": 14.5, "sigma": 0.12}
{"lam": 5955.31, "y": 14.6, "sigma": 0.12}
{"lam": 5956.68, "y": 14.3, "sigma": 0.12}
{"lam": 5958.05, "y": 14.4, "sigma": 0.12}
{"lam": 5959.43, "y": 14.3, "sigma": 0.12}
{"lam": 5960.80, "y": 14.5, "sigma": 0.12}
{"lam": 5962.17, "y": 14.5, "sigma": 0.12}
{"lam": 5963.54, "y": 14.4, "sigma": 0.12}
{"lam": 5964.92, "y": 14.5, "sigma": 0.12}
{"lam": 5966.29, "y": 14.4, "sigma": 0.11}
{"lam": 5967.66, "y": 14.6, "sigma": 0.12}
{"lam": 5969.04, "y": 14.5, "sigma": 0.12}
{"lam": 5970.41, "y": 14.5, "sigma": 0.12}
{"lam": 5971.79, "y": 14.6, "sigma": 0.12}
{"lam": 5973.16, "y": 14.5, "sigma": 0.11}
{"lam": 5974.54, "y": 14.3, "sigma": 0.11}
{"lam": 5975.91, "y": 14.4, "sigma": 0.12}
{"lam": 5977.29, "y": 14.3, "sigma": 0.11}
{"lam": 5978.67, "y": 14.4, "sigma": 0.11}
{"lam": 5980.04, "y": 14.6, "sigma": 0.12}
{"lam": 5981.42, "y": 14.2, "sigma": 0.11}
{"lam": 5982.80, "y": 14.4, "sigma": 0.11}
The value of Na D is 0.3 Ang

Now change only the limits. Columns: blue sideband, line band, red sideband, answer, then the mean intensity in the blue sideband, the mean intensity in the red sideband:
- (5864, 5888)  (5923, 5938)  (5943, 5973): 0.0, 14.6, 14.5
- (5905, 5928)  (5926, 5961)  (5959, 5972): 0.0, 14.5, 14.5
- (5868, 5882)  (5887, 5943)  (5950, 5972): 0.5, 14.6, 14.5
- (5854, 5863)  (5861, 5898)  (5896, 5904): 0.2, 14.5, 14.5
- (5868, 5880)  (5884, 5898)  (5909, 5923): 0.4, 14.6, 14.5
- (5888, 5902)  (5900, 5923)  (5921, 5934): -0.3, 14.2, 14.5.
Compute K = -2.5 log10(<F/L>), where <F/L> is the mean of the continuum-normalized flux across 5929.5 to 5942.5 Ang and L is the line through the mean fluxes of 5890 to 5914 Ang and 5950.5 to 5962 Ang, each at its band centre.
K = -0.01 mag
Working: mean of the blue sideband 14.4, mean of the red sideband 14.4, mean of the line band 14.5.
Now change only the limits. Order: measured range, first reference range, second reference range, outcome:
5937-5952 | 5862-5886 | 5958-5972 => 0.00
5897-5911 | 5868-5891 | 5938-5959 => -0.01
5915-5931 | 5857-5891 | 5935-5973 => 0.00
